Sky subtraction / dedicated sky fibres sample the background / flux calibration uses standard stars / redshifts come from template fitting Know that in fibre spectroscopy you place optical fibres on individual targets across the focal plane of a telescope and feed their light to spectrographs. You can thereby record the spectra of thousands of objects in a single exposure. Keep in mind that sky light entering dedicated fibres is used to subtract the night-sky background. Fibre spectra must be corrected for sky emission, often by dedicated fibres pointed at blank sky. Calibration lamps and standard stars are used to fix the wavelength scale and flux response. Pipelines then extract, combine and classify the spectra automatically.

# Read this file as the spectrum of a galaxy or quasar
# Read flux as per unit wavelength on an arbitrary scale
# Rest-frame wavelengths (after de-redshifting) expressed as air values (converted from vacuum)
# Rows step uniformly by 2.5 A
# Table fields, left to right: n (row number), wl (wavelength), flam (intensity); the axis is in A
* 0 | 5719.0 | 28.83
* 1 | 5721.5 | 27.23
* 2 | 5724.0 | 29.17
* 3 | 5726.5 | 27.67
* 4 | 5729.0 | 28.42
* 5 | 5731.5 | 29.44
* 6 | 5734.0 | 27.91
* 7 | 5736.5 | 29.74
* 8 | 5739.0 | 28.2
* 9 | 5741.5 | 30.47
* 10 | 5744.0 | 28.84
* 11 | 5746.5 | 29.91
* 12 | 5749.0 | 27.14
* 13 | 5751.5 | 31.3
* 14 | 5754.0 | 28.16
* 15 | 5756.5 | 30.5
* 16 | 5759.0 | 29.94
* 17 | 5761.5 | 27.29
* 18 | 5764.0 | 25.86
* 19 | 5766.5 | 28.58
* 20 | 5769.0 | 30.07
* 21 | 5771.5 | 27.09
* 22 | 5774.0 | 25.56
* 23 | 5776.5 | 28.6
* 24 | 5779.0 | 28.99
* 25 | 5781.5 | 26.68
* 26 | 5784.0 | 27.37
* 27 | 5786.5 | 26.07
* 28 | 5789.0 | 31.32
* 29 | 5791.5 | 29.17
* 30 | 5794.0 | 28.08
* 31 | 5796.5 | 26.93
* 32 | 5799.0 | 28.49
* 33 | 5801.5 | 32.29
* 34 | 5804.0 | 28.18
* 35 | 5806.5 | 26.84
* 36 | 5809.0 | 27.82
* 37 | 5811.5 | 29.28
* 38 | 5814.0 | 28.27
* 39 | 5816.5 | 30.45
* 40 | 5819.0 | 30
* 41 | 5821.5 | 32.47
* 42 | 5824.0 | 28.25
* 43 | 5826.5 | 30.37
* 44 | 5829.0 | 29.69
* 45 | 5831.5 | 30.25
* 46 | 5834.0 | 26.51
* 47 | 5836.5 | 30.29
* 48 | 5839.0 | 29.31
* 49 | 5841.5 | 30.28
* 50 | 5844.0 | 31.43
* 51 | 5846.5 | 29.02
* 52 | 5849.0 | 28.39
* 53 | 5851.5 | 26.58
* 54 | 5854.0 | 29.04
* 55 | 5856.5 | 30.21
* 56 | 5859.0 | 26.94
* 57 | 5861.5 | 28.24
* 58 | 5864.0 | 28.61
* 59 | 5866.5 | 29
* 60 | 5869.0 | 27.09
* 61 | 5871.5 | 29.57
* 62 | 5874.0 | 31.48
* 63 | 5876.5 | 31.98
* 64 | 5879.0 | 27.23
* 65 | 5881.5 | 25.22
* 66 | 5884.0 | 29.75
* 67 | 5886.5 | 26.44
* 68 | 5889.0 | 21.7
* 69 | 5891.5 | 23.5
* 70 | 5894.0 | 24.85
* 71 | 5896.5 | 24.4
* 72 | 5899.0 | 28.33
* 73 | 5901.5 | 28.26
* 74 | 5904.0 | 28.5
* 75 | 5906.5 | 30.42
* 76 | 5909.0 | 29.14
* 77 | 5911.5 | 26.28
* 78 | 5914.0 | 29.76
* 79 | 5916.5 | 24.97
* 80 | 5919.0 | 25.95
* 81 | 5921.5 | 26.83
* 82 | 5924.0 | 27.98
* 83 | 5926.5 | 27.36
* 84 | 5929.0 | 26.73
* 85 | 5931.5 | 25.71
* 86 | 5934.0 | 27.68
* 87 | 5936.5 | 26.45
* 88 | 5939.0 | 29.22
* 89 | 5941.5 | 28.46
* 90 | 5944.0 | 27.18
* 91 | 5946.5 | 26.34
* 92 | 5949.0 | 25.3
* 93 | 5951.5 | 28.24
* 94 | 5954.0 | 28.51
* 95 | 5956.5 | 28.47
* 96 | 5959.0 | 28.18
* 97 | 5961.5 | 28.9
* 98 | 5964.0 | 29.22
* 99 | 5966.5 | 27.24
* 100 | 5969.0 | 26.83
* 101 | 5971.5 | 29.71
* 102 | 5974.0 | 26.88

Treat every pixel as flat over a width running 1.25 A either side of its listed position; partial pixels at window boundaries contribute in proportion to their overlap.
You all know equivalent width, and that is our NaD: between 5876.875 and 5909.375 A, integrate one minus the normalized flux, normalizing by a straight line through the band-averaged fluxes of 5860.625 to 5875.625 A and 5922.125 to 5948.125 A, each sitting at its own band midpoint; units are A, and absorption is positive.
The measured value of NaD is 1.8 A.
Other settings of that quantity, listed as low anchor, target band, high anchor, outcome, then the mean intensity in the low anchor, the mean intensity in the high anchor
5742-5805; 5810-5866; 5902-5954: -2.3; 28.5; 27.5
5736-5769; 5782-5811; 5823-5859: 0.7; 28.9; 29.2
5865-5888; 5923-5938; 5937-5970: 0.6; 28.6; 27.8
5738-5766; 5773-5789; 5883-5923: 0.5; 28.9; 26.8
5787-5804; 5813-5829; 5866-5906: -0.7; 29.1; 27.4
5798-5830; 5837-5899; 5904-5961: 1.3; 29.4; 27.5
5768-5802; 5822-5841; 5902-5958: -0.9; 28.2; 27.5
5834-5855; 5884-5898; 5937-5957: 1.8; 29.1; 27.6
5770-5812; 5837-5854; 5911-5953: -0.9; 28.2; 27.1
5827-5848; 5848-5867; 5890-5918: 0.3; 29.6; 27.1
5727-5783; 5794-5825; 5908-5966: -0.9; 28.6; 27.5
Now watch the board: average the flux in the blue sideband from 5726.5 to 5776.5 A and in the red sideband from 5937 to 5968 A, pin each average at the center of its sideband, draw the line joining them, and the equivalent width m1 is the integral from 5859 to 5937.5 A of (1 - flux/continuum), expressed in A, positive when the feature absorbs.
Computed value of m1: 1.9 A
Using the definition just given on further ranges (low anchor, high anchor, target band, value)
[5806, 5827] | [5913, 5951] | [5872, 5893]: 0.63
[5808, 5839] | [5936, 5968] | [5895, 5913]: 0.36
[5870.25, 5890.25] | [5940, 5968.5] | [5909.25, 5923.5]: 0.45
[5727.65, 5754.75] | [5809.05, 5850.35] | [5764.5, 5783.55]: 0.92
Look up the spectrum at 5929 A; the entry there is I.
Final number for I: 26.73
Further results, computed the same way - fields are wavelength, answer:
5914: 29.76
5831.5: 30.25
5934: 27.68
